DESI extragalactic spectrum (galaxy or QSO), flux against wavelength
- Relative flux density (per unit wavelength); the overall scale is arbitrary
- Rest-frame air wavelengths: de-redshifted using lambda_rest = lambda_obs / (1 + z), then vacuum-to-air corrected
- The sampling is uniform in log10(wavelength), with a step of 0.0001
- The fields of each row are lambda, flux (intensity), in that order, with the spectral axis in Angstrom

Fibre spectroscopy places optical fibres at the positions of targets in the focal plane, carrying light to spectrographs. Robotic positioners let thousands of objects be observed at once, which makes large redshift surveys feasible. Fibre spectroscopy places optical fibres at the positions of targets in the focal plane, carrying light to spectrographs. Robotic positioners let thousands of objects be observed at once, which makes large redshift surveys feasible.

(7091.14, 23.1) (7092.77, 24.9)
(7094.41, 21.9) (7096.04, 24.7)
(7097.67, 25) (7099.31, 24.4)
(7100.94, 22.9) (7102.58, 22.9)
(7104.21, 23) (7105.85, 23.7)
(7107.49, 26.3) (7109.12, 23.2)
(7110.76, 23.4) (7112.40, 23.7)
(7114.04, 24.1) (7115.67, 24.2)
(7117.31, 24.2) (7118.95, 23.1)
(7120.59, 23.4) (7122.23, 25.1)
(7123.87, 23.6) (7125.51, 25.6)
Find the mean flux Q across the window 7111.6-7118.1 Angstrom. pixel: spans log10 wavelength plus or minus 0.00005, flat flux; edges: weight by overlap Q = 24.1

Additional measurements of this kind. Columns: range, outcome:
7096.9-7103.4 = 23.8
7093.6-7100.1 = 24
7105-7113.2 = 24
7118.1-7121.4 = 23.2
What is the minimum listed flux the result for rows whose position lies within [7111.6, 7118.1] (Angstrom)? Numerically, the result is 23.7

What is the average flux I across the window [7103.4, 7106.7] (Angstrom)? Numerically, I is 23.3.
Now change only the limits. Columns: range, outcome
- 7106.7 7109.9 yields 24.8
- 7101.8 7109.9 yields 23.8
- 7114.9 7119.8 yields 23.8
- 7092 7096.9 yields 23.8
